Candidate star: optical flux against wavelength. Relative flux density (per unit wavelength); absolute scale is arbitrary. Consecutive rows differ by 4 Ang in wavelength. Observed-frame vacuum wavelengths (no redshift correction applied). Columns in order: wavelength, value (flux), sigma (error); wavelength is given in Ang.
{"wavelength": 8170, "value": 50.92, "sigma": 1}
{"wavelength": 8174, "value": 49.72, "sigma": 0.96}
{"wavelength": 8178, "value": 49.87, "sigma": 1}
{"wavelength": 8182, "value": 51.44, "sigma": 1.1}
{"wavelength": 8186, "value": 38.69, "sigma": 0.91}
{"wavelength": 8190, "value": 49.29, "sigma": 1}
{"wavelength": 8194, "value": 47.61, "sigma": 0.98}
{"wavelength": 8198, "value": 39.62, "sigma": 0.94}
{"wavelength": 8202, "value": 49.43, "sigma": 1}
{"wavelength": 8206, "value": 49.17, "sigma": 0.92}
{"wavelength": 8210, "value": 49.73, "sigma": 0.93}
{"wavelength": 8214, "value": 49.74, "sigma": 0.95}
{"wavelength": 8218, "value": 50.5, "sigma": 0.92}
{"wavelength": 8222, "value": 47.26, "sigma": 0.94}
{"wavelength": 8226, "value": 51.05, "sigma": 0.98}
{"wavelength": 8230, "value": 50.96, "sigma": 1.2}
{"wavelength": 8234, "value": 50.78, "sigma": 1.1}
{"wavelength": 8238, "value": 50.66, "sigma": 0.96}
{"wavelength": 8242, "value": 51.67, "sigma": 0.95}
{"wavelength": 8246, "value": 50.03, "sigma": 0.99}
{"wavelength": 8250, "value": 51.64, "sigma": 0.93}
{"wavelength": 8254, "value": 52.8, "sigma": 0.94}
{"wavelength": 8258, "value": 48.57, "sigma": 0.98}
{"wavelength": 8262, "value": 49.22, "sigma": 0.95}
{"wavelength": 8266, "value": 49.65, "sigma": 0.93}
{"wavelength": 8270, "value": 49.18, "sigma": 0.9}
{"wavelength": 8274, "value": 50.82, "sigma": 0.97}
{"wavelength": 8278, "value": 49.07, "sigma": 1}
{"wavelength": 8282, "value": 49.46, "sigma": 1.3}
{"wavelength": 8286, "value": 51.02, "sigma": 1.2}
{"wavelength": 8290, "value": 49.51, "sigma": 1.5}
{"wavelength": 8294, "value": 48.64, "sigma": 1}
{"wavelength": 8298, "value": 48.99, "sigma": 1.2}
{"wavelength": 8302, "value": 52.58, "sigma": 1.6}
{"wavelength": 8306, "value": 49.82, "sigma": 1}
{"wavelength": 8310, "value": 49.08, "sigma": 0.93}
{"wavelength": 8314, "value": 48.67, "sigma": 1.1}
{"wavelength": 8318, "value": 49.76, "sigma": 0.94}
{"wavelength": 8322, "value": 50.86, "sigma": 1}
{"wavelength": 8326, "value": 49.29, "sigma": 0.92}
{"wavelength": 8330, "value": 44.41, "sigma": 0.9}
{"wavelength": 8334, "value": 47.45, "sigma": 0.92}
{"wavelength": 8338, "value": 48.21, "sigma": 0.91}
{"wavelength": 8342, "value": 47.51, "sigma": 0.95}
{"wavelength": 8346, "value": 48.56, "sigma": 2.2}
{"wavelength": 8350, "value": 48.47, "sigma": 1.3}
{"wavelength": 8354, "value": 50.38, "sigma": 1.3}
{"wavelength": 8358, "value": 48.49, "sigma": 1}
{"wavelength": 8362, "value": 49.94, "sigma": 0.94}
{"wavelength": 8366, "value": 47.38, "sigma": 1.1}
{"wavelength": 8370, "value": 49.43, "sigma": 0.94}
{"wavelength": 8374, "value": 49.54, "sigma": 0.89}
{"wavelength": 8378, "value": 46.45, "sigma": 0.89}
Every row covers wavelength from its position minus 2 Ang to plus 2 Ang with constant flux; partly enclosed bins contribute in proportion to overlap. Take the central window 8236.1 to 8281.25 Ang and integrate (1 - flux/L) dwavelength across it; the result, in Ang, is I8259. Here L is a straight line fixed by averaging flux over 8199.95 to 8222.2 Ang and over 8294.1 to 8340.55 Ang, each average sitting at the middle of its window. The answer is -0.95 Ang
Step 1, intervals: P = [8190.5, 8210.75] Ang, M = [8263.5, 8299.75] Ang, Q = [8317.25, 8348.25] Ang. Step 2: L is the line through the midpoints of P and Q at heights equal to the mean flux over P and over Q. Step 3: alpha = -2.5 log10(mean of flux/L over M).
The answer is -0.040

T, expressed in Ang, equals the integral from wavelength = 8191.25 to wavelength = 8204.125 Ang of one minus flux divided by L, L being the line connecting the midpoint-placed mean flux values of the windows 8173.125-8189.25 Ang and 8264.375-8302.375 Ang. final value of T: 0.54 Ang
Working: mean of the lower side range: 47.4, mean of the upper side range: 49.8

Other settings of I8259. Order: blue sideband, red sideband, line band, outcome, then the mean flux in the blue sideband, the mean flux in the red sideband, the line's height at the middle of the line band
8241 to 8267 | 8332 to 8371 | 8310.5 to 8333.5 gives 0.3 Ang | 50.5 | 48.6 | 49.1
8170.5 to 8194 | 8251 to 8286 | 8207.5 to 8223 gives -0.2 Ang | 48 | 50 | 48.7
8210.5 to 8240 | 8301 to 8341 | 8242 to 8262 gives -0.4 Ang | 50.1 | 48.9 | 49.8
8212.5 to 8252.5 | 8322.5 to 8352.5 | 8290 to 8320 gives -0.6 Ang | 50.5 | 47.9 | 48.7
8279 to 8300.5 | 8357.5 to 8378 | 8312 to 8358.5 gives 0.6 Ang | 49.6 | 48.7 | 49.1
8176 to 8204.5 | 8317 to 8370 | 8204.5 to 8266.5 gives -4.0 Ang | 46.6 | 48.5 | 47.2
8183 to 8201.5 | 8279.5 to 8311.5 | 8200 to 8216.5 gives -1.5 Ang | 44.7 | 49.9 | 45.5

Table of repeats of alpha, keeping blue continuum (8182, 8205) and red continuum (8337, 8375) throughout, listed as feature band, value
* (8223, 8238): -0.10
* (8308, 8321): -0.03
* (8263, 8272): -0.05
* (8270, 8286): -0.06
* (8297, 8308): -0.06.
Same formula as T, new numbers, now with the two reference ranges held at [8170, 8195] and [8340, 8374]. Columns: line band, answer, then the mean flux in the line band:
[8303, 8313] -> -0.2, 49.7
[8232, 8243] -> -0.6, 51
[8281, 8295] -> -0.4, 49.7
